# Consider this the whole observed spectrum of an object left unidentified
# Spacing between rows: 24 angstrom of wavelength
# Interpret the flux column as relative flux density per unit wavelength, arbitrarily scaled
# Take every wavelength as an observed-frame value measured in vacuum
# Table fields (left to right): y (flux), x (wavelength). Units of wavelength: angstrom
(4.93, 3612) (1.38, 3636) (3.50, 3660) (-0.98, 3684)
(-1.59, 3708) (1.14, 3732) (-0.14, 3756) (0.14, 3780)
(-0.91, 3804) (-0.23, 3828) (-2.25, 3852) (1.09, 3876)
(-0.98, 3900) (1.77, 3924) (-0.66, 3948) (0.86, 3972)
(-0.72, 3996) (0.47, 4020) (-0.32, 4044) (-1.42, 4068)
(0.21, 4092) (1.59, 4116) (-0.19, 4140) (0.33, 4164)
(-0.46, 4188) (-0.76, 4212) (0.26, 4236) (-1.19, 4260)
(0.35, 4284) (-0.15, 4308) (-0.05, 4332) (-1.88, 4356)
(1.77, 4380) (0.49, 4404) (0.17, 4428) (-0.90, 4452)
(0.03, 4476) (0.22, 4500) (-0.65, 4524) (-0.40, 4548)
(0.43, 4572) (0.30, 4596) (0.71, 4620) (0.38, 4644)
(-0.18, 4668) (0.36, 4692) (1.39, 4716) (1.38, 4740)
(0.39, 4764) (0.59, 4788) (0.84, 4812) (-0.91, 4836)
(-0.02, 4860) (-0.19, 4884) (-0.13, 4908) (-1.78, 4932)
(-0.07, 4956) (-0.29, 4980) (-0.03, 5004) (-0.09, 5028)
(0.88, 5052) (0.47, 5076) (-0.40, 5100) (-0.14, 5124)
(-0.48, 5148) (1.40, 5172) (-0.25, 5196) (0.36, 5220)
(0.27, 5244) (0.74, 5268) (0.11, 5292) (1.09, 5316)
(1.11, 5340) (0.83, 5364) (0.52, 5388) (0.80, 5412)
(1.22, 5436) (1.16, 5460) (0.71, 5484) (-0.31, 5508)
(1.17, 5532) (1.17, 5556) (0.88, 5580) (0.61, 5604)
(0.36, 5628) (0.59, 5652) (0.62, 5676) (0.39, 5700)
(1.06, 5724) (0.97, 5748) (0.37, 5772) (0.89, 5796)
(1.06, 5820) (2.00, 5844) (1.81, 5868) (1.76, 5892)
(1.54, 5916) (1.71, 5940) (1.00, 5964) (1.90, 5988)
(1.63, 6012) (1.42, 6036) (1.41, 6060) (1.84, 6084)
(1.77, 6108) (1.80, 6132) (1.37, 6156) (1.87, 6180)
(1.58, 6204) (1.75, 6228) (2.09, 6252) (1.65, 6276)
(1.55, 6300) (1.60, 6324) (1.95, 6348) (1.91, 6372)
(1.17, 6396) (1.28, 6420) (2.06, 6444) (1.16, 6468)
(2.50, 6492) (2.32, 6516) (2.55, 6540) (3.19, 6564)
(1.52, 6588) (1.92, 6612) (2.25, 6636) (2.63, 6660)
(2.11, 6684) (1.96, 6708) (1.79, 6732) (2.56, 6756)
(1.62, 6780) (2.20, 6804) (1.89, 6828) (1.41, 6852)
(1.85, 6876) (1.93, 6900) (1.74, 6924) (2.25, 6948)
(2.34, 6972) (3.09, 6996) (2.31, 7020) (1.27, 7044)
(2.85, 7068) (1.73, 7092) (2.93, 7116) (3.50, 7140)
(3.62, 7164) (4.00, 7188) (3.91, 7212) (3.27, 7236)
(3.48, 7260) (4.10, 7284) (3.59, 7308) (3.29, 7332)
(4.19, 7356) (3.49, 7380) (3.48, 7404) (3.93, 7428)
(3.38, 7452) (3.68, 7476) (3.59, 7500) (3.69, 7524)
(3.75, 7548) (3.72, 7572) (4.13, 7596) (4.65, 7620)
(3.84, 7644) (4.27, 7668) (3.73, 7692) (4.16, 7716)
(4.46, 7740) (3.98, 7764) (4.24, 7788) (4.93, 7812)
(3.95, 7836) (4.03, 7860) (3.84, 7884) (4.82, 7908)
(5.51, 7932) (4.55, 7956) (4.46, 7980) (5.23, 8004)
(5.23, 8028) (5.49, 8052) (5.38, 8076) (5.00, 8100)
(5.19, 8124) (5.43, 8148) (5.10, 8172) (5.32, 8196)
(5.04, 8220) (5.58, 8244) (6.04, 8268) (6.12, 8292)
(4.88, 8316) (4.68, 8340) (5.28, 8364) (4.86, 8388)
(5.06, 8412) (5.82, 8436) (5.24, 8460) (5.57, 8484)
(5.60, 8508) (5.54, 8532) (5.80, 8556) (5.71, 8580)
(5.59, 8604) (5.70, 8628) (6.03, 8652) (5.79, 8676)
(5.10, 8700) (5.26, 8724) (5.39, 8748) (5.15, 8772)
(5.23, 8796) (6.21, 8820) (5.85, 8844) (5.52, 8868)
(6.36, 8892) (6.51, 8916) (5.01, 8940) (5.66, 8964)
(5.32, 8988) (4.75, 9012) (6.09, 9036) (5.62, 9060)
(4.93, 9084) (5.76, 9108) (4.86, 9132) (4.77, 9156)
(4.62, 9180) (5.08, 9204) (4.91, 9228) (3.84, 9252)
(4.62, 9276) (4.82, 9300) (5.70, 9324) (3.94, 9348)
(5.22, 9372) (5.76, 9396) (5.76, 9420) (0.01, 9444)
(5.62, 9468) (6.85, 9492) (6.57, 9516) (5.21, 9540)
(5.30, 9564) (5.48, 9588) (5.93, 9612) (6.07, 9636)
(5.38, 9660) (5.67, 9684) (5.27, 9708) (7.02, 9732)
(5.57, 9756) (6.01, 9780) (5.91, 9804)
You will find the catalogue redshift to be 0.79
